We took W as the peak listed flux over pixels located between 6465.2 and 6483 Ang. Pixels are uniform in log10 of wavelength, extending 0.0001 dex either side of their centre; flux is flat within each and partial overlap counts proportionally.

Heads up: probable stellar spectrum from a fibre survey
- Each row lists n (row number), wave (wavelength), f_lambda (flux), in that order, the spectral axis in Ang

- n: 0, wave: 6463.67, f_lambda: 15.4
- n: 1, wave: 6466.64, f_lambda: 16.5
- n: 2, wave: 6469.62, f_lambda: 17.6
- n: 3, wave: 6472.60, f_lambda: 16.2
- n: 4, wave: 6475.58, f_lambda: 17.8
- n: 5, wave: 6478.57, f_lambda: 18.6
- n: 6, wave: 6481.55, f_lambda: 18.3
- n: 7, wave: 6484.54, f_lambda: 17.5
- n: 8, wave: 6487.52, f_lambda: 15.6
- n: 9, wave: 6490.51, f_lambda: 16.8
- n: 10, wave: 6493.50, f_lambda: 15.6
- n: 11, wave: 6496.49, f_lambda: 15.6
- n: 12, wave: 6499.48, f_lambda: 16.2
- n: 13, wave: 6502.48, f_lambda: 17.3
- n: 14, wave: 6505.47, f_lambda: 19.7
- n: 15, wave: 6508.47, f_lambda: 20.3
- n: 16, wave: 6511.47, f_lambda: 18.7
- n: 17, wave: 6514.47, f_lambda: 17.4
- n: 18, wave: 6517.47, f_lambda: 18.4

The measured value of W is 18.6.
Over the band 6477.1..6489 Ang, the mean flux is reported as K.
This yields 17.5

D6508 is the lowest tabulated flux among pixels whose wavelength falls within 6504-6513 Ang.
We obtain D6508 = 18.7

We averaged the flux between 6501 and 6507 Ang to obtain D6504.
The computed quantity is 18.5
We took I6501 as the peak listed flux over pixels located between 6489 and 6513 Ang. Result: 20.3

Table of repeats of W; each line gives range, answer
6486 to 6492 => 16.8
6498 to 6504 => 17.3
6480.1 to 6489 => 18.3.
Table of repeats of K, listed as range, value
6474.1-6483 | 18.2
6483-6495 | 16.4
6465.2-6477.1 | 17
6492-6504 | 16.2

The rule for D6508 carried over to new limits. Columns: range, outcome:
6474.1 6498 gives 15.6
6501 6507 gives 17.3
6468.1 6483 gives 16.2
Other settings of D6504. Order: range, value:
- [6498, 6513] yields 18.4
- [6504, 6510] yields 20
